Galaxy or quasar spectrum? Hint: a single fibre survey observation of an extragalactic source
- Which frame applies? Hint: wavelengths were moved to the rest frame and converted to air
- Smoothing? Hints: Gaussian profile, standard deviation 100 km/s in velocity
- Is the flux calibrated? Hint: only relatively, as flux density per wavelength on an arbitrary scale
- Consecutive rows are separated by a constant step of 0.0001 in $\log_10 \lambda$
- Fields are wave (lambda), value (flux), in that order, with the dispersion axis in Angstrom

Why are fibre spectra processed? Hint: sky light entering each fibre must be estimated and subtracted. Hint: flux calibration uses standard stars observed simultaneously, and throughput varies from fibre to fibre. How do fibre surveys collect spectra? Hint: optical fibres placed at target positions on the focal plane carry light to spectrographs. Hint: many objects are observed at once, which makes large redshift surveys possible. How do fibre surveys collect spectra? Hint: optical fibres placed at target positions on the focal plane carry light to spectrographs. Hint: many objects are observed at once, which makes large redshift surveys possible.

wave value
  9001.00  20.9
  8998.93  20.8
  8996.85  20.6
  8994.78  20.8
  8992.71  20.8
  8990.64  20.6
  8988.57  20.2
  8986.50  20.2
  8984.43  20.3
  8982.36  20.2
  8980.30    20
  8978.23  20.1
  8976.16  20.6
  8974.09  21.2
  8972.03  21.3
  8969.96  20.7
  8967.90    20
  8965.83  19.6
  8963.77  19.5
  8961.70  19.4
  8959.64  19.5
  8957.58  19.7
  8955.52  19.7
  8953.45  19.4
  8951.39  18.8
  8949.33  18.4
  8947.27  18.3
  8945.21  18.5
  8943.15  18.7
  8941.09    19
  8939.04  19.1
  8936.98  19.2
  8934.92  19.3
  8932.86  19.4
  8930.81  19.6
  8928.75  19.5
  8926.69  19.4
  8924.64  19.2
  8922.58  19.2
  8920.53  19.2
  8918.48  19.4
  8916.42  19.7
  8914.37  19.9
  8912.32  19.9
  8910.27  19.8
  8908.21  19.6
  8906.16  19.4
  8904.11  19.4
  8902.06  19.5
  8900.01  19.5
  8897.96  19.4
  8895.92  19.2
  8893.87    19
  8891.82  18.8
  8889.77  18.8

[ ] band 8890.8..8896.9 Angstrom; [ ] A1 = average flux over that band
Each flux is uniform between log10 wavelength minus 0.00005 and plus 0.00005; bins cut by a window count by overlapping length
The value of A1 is 19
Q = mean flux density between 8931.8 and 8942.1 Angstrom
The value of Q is 19.2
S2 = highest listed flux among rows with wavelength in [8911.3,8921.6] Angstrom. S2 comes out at 19.9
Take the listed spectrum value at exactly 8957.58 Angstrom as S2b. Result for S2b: 19.7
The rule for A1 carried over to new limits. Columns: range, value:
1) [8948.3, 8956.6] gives 19.1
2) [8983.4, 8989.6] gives 20.2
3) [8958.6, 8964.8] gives 19.5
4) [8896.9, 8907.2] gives 19.5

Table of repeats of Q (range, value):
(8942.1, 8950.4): 18.5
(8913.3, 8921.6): 19.6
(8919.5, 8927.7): 19.3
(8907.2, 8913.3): 19.7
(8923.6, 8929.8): 19.3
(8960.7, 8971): 19.8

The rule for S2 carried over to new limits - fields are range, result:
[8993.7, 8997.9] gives 20.8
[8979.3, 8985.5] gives 20.3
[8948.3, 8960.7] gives 19.7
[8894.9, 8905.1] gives 19.5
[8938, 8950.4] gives 19.1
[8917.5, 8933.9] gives 19.6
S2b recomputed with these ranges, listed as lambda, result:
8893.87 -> 19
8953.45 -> 19.4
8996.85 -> 20.6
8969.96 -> 20.7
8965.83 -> 19.6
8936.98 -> 19.2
